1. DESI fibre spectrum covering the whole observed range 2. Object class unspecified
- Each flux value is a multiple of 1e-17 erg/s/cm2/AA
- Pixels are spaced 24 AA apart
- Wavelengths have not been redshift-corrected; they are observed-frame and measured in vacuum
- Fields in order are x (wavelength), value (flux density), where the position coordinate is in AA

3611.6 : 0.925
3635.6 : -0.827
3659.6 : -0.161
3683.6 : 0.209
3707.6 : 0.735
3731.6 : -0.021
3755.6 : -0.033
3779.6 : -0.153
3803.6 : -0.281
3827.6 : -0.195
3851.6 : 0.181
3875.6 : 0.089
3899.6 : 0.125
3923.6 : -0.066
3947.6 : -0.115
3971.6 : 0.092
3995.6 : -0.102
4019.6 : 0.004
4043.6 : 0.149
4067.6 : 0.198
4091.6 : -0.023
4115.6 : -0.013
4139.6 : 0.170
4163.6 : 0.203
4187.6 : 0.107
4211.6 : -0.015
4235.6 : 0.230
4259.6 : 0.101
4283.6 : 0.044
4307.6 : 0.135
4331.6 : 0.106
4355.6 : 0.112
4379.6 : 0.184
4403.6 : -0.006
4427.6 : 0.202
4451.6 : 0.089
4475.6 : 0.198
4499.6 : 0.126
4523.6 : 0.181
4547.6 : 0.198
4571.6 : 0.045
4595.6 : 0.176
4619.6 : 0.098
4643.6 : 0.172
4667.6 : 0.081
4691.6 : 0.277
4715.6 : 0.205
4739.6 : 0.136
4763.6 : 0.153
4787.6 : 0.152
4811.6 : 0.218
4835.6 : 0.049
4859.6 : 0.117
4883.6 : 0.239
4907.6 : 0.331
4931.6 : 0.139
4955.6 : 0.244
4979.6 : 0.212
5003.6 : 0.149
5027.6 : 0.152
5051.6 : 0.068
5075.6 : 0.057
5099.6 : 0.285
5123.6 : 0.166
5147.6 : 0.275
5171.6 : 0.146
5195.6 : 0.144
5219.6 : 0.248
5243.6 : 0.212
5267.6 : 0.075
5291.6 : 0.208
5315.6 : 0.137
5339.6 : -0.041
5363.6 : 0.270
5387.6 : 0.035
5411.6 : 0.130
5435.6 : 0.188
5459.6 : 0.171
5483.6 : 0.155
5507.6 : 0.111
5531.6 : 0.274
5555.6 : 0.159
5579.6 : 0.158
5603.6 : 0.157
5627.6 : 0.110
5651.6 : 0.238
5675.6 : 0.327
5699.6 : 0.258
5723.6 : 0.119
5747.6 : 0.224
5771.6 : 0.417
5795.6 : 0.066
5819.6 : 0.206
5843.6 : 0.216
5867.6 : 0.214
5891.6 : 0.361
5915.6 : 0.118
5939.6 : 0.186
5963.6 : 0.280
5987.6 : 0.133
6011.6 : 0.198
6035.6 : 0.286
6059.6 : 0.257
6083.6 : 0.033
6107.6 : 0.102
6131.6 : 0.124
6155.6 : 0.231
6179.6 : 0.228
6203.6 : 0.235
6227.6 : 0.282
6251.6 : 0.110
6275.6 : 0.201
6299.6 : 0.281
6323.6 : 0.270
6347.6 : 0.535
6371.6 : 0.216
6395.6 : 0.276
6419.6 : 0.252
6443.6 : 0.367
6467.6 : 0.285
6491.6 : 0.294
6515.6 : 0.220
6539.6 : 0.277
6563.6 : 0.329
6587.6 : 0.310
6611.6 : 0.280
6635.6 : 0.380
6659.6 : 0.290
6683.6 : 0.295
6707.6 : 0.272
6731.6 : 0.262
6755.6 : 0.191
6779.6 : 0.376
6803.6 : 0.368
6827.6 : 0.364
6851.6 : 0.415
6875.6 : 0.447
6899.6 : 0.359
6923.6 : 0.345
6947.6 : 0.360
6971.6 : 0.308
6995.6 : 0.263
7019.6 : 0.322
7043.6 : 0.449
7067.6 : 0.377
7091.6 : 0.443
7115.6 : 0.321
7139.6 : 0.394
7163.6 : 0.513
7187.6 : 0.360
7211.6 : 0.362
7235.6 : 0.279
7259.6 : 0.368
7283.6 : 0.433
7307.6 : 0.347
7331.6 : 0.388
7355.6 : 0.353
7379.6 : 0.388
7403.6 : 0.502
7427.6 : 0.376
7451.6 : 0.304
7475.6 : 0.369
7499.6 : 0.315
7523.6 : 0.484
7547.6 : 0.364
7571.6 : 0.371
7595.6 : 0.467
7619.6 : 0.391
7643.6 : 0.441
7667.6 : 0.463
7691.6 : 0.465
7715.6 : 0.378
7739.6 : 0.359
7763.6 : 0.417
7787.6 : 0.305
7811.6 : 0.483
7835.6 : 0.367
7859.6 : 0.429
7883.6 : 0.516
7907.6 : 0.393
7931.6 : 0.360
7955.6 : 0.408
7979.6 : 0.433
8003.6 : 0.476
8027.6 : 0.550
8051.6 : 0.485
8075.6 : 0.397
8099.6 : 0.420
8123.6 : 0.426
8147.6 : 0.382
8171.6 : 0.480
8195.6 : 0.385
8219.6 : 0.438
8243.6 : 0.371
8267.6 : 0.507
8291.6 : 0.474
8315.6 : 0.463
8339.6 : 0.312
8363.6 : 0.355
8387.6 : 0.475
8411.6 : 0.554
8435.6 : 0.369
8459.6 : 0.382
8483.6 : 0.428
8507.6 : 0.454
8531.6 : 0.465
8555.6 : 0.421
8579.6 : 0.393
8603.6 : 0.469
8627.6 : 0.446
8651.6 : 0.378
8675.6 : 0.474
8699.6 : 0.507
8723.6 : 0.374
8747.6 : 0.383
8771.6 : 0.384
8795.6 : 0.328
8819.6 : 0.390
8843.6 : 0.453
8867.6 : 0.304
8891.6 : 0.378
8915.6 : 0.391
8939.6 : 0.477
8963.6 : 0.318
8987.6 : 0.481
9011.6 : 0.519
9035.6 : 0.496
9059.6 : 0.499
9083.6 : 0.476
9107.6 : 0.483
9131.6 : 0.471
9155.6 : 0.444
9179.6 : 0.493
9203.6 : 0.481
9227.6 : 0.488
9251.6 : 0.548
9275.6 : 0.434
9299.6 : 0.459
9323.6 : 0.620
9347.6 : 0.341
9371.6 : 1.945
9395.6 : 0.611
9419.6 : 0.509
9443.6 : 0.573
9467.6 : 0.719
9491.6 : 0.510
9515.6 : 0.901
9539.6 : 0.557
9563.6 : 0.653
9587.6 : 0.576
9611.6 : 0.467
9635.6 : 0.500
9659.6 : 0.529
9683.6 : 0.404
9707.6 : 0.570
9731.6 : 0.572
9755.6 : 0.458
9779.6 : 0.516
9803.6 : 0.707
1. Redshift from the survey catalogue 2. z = 0.70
